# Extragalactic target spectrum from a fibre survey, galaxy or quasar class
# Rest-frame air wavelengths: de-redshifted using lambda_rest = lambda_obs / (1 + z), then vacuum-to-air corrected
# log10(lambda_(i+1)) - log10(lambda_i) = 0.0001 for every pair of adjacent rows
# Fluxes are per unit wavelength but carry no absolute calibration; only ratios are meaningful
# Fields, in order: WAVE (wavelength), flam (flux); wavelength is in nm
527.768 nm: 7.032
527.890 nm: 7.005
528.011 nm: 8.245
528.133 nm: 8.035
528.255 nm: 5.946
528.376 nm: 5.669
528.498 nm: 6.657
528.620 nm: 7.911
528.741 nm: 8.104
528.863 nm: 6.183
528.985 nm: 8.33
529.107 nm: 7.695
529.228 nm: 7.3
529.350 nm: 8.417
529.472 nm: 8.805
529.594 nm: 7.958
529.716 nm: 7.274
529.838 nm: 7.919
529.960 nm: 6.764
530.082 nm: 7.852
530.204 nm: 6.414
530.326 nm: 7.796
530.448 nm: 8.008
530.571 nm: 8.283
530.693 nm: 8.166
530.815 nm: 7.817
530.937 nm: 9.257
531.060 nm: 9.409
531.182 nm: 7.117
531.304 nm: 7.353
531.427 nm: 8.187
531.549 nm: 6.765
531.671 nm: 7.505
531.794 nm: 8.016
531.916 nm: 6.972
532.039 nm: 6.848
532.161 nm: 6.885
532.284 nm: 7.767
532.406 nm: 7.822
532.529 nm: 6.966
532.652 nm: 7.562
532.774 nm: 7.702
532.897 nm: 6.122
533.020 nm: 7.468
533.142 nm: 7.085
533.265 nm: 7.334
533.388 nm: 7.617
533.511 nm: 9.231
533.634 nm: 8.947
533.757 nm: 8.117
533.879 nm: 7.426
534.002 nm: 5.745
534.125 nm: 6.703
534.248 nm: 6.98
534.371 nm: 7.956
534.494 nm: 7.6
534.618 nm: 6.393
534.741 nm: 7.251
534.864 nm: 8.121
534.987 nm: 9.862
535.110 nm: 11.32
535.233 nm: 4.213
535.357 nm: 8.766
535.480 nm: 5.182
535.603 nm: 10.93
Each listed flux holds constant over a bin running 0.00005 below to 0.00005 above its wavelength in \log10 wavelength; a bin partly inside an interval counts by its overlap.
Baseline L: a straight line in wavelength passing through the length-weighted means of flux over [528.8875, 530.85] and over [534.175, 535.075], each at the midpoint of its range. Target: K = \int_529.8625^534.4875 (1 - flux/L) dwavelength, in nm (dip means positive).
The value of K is 0.14 nm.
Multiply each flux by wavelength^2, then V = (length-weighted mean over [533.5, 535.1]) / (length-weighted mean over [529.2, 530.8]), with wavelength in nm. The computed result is 1.0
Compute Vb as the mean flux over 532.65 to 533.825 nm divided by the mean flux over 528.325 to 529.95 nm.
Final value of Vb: 1.02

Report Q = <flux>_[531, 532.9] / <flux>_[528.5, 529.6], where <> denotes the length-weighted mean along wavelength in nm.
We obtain 1.0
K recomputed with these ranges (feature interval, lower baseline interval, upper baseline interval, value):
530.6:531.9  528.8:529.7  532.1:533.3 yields -0.077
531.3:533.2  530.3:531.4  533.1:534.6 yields 0.131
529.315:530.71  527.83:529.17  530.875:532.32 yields -0.061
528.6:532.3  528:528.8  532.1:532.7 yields -0.220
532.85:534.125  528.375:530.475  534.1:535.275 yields 0.033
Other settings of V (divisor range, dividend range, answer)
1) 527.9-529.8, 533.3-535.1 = 1.06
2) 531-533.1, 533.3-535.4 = 1.05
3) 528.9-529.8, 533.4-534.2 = 0.99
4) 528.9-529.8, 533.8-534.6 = 0.91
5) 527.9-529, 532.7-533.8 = 1.10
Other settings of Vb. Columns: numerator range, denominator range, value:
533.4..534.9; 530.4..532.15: 0.96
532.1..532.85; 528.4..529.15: 1.01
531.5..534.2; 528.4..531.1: 0.95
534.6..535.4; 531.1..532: 1.08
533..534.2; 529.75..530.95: 0.98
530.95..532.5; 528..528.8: 1.06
